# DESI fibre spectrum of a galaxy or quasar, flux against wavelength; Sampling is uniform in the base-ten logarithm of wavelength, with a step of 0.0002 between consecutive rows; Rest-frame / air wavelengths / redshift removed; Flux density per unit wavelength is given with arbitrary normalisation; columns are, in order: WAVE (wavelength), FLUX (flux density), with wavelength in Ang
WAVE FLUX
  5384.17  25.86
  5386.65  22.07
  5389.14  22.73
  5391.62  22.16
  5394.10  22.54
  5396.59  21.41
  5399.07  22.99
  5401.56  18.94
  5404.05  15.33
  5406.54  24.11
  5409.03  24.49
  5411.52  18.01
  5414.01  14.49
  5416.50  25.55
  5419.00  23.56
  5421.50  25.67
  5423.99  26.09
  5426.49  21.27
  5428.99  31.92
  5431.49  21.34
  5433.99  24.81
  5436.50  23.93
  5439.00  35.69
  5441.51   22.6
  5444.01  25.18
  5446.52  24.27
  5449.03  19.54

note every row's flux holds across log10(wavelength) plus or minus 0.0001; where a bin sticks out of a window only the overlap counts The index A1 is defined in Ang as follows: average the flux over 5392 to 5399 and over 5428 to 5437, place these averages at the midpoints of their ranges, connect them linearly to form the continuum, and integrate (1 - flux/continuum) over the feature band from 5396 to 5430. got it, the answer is 2.00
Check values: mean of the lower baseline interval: 22.2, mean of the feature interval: 22.4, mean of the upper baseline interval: 25.4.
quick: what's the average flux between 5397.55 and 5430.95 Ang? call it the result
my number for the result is 22.5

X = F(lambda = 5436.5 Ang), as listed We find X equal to 23.93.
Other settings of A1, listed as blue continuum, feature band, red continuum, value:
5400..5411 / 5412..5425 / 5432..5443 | 0.2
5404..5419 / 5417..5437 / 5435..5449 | -1.3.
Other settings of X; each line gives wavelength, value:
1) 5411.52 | 18.01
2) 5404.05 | 15.33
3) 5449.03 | 19.54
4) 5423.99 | 26.09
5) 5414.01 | 14.49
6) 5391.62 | 22.16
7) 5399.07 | 22.99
